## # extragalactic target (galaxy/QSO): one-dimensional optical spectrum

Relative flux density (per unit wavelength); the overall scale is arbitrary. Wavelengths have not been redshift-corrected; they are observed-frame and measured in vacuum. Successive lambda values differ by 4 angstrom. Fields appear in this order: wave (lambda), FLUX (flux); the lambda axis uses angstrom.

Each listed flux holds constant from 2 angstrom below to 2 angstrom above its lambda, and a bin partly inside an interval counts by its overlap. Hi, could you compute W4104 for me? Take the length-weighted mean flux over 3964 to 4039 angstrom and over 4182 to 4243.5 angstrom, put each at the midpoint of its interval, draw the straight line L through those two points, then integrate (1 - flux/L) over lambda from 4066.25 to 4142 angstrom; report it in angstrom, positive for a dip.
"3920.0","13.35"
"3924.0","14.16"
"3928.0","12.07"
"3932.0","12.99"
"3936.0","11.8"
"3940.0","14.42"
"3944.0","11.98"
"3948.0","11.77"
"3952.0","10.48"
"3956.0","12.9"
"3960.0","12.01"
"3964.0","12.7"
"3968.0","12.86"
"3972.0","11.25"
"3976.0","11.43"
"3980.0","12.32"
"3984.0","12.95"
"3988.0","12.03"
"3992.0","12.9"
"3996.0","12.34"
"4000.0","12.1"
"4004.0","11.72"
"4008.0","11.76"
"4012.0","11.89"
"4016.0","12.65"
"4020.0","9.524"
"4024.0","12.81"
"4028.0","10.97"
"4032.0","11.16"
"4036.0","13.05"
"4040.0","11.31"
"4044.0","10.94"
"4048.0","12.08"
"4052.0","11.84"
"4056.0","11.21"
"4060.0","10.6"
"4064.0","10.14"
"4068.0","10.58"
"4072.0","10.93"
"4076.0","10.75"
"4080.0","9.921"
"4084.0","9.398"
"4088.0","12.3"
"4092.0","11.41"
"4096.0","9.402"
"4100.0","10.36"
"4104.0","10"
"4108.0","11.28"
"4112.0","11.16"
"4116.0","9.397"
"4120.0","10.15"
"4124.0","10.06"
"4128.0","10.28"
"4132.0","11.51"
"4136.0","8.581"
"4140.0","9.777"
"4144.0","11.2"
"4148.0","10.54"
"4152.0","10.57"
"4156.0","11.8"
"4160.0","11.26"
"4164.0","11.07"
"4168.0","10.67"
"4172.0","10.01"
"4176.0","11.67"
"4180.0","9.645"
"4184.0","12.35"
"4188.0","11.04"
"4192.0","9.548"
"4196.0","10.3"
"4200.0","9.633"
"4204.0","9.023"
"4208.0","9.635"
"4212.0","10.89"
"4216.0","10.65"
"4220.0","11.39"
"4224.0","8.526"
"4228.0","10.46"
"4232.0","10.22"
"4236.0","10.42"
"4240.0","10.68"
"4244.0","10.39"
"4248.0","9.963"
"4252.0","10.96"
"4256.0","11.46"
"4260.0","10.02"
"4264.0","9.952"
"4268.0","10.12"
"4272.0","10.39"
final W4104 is 5.4 angstrom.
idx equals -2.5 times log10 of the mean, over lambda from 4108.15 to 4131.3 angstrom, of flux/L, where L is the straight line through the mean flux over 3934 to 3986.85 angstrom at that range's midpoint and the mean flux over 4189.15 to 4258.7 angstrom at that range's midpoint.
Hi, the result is 0.07 mag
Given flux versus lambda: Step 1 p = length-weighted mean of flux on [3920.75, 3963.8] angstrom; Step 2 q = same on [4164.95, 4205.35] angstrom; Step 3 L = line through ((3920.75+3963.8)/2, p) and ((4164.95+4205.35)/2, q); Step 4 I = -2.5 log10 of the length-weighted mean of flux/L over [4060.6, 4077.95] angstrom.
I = 0.080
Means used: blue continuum 12.5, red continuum 10.4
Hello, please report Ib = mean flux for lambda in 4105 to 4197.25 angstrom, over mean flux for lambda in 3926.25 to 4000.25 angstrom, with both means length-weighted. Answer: 0.9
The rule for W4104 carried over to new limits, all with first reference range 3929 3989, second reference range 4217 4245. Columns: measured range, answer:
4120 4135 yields 0.9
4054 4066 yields 0.9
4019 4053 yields 0.4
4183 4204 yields 0.5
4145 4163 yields -0.3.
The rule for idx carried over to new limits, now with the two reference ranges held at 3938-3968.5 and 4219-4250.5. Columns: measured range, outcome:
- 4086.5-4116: 0.052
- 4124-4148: 0.072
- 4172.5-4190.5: -0.040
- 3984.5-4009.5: -0.014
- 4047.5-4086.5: 0.078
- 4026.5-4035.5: 0.035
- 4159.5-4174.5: 0.001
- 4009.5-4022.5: 0.043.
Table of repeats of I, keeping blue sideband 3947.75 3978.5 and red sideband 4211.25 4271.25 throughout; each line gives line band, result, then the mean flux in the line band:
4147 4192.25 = -0.01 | 10.9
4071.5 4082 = 0.08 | 10.5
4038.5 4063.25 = 0.02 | 11.3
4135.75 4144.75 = 0.11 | 9.91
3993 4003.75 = -0.04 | 12.2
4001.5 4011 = -0.01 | 11.8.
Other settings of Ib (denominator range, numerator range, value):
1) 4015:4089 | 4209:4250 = 0.93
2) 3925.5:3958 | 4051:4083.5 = 0.86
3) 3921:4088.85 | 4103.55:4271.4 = 0.89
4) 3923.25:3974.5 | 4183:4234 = 0.83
